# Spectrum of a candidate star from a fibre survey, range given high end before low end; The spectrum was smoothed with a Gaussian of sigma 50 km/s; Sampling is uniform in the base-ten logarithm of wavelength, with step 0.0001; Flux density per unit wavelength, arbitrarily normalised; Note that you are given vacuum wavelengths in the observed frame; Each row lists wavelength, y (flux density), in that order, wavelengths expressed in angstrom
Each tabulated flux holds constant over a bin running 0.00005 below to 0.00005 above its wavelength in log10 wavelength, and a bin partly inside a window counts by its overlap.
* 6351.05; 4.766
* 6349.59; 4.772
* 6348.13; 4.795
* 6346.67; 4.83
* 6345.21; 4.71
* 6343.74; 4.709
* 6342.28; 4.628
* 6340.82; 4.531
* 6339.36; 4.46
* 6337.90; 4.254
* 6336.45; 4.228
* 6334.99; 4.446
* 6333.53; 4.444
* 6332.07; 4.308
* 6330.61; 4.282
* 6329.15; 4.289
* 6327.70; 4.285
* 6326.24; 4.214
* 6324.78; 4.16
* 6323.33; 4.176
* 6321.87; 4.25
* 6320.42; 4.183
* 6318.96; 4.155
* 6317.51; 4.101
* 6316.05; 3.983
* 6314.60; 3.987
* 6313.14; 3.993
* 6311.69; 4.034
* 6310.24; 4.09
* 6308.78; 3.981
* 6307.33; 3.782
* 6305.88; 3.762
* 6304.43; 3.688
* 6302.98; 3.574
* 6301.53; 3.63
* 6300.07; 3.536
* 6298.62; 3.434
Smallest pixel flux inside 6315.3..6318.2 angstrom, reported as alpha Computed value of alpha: 3.983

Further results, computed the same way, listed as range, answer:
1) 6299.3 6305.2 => 3.536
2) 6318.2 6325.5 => 4.155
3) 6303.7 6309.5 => 3.688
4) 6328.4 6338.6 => 4.228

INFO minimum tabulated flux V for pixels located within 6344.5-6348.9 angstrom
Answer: 4.71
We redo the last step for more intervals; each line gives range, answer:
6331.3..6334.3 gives 4.308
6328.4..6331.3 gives 4.282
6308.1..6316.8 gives 3.981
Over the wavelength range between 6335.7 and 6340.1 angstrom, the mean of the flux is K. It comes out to 4.32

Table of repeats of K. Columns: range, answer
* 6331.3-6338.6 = 4.34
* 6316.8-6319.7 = 4.13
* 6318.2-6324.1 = 4.2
